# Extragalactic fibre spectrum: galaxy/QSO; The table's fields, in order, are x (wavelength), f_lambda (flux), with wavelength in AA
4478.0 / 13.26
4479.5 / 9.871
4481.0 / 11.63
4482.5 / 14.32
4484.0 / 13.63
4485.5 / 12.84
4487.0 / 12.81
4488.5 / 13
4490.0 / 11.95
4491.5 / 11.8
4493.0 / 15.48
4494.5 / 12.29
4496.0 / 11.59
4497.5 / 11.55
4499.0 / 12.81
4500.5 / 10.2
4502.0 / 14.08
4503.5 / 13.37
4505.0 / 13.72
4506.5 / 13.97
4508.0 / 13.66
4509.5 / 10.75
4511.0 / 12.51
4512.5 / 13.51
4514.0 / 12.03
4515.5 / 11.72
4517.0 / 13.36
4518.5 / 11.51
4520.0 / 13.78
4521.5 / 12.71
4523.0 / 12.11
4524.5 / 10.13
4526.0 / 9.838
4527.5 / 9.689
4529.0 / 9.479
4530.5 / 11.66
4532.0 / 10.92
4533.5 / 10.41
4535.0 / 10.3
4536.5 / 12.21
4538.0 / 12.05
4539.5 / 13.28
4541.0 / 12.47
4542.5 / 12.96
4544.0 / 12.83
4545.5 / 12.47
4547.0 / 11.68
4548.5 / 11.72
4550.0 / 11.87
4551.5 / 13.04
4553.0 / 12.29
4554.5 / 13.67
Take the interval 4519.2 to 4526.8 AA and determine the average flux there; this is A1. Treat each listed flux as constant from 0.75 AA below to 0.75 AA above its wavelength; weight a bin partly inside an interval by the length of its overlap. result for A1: 11.7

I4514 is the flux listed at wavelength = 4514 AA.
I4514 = 12.03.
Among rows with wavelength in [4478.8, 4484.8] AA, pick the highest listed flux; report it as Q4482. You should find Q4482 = 14.32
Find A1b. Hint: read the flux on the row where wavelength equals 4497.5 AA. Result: 11.55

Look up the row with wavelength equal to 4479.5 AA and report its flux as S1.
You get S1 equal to 9.871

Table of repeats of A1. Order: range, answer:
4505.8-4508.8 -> 13.8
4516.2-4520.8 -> 12.9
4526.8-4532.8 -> 10.4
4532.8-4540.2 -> 11.6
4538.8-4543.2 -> 12.9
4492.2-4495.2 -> 13.9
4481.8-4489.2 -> 13.3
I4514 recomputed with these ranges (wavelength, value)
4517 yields 13.36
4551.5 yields 13.04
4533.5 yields 10.41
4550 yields 11.87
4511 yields 12.51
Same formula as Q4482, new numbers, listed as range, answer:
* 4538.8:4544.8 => 13.28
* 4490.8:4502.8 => 15.48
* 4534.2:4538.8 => 12.21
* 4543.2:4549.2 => 12.83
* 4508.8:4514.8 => 13.51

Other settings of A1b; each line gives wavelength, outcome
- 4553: 12.29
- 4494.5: 12.29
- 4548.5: 11.72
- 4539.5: 13.28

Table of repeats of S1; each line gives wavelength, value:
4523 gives 12.11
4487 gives 12.81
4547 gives 11.68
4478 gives 13.26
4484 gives 13.63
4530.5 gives 11.66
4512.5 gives 13.51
